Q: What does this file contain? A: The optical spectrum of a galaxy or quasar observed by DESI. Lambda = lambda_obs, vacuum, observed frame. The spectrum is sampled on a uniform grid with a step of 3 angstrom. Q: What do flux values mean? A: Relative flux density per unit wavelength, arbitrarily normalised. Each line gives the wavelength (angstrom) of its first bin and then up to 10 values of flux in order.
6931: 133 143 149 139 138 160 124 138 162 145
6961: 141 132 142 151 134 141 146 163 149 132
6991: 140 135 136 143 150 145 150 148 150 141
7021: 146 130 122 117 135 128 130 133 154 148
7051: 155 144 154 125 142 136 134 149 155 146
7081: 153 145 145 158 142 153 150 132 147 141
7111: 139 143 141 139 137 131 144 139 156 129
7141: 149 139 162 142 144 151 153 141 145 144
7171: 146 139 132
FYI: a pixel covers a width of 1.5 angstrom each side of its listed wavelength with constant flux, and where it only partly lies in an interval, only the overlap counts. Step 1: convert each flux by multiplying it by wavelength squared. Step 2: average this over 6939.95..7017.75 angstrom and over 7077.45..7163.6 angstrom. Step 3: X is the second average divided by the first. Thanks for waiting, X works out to 1.05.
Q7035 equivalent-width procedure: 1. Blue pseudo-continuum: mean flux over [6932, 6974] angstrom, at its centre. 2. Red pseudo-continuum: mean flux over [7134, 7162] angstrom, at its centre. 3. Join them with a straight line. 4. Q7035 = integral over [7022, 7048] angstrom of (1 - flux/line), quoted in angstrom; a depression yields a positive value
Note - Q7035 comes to 2.2 angstrom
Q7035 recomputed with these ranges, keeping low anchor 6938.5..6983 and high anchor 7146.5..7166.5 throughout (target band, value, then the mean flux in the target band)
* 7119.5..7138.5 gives 0.9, 140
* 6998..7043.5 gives 2.2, 138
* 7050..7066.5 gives 0.3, 143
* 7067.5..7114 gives 0.1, 146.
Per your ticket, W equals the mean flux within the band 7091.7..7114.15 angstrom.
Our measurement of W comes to 143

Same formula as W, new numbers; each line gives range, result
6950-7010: 144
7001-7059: 141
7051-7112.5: 145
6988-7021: 143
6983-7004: 141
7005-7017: 148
